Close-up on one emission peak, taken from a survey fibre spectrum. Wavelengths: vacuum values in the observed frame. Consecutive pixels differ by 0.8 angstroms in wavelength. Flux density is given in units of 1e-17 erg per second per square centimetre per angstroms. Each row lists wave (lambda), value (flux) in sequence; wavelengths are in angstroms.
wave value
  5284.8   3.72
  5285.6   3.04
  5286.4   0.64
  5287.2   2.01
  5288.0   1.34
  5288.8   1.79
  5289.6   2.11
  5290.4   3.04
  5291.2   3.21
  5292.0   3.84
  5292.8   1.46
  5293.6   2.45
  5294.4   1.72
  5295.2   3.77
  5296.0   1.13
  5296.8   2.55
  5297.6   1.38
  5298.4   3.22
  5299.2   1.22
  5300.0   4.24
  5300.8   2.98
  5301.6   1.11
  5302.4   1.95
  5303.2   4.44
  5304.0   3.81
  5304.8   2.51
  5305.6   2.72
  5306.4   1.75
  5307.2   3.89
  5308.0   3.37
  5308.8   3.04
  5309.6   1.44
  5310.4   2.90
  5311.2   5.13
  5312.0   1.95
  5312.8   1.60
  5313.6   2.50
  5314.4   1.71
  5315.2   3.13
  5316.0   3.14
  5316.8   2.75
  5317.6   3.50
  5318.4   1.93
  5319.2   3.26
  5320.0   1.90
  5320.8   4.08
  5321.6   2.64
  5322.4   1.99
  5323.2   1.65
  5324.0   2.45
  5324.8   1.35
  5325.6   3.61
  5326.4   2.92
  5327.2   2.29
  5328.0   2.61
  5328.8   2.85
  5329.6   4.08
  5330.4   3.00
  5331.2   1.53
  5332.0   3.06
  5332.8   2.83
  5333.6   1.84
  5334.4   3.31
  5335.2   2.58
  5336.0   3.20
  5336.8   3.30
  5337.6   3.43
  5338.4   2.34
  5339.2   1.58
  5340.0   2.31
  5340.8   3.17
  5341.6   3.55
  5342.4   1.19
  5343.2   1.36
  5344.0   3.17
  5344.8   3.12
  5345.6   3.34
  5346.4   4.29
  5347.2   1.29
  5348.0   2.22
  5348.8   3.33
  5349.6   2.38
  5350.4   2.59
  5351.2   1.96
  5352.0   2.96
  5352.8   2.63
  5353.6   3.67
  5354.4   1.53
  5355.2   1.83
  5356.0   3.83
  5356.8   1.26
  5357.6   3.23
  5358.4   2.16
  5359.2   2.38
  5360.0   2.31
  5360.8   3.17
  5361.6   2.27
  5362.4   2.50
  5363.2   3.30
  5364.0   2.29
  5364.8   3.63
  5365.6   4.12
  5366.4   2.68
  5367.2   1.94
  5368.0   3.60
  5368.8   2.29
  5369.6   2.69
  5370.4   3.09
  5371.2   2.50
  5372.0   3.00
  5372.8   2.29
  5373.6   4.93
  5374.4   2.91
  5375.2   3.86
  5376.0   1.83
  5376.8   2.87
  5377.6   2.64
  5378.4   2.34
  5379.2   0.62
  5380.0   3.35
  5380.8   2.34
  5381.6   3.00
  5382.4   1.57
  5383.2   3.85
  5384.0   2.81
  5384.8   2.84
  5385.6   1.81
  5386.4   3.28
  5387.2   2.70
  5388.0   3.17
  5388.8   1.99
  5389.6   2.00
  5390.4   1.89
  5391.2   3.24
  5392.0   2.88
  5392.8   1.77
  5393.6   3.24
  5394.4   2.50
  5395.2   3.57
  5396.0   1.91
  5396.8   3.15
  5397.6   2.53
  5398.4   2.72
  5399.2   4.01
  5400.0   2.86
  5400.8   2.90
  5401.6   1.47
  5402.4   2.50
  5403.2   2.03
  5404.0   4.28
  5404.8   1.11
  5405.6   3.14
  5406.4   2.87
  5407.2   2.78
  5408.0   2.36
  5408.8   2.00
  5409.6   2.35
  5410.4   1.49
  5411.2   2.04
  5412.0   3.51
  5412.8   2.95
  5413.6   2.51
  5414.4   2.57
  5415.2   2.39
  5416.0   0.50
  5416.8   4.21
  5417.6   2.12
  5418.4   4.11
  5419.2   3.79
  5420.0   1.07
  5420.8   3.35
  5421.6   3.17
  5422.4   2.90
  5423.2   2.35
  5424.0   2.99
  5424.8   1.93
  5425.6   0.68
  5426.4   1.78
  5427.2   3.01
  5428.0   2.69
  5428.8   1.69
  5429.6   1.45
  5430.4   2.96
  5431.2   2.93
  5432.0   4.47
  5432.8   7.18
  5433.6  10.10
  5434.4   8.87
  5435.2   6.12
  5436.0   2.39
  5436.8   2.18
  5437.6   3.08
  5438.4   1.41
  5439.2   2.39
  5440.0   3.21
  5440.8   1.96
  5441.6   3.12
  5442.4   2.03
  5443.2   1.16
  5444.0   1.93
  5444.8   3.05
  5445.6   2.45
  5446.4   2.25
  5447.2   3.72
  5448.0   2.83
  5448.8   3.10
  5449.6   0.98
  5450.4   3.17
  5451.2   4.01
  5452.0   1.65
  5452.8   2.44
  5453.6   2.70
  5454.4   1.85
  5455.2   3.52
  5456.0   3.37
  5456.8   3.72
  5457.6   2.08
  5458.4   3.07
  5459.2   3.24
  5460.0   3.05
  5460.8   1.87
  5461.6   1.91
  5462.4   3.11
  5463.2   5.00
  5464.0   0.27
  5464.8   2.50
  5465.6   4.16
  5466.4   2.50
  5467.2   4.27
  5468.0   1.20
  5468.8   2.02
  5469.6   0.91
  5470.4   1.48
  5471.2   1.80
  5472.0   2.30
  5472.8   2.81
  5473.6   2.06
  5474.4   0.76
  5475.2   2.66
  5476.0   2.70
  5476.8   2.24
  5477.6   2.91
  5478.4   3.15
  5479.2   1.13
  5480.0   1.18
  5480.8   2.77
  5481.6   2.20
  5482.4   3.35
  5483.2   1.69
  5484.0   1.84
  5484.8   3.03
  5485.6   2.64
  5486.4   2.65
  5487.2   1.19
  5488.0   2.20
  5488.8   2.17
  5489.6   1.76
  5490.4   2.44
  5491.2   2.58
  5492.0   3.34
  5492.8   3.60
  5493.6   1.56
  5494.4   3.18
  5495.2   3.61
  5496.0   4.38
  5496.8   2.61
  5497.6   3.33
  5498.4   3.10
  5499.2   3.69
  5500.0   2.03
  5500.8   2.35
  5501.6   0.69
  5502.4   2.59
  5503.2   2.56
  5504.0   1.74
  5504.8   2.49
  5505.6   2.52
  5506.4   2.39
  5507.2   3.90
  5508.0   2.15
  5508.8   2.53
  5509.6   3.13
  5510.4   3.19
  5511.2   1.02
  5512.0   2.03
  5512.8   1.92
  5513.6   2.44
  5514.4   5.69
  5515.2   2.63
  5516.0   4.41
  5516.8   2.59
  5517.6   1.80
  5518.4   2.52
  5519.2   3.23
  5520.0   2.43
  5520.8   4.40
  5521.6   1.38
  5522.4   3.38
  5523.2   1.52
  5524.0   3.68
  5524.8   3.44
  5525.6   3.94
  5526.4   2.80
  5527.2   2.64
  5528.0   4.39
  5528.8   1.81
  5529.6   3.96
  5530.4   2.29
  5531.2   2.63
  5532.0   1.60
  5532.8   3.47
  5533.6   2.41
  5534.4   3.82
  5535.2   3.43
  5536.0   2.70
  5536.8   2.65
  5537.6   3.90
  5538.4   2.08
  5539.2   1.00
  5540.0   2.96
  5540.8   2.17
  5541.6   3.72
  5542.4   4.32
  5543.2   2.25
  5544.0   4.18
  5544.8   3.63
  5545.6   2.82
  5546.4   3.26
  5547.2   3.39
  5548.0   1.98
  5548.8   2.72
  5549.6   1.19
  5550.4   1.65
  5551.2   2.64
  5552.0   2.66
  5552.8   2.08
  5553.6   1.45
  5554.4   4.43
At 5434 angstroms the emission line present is H-beta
